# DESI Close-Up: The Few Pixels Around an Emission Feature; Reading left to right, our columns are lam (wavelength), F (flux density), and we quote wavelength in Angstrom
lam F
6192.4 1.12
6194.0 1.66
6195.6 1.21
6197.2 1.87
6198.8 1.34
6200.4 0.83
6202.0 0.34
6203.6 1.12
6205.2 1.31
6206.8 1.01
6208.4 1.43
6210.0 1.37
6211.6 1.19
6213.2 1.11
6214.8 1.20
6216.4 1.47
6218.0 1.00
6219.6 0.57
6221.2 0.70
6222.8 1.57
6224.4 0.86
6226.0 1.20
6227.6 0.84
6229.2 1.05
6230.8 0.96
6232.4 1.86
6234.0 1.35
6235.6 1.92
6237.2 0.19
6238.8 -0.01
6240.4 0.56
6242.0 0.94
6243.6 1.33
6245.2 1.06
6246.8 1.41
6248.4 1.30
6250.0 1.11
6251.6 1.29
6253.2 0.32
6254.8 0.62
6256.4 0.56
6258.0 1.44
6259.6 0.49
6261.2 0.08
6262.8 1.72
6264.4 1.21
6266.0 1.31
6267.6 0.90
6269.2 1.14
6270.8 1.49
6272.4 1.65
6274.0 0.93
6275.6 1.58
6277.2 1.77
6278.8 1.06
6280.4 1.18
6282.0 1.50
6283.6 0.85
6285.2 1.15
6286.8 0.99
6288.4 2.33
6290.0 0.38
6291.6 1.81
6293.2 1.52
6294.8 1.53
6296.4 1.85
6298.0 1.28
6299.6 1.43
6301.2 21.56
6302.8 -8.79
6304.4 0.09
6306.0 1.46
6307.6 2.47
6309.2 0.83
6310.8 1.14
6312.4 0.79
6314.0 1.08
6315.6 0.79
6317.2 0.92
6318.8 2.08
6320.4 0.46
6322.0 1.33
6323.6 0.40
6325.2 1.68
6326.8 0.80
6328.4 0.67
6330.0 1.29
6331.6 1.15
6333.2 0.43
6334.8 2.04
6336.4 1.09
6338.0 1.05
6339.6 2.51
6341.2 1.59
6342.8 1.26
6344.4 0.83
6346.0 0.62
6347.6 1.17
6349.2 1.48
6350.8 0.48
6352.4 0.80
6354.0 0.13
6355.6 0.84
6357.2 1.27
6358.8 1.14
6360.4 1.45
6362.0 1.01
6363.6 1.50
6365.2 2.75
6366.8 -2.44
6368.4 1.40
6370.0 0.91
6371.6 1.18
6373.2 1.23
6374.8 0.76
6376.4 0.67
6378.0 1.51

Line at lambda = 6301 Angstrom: H-gamma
